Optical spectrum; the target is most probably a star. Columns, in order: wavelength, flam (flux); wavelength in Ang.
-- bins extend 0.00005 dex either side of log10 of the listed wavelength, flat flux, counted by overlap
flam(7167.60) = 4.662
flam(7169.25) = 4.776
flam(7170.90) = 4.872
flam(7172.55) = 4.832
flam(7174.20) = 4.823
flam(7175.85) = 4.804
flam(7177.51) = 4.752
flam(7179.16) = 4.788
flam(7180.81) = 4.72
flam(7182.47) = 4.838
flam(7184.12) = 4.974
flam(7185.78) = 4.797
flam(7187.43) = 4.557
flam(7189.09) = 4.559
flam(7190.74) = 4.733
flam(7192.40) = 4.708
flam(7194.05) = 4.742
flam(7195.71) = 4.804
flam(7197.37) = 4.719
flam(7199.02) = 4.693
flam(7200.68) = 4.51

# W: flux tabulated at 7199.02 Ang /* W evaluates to 4.693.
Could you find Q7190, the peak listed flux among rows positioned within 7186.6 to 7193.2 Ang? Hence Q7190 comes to 4.733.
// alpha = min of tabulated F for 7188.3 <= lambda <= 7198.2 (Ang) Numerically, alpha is 4.559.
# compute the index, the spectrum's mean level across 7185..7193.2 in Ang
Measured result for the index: 4.67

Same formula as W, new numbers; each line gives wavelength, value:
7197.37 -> 4.719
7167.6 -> 4.662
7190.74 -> 4.733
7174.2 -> 4.823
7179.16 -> 4.788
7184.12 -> 4.974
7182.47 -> 4.838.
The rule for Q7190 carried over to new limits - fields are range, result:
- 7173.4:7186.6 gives 4.974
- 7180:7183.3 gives 4.838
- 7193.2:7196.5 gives 4.804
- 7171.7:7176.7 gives 4.832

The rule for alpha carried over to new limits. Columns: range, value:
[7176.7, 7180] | 4.752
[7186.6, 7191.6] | 4.557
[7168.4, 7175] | 4.776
